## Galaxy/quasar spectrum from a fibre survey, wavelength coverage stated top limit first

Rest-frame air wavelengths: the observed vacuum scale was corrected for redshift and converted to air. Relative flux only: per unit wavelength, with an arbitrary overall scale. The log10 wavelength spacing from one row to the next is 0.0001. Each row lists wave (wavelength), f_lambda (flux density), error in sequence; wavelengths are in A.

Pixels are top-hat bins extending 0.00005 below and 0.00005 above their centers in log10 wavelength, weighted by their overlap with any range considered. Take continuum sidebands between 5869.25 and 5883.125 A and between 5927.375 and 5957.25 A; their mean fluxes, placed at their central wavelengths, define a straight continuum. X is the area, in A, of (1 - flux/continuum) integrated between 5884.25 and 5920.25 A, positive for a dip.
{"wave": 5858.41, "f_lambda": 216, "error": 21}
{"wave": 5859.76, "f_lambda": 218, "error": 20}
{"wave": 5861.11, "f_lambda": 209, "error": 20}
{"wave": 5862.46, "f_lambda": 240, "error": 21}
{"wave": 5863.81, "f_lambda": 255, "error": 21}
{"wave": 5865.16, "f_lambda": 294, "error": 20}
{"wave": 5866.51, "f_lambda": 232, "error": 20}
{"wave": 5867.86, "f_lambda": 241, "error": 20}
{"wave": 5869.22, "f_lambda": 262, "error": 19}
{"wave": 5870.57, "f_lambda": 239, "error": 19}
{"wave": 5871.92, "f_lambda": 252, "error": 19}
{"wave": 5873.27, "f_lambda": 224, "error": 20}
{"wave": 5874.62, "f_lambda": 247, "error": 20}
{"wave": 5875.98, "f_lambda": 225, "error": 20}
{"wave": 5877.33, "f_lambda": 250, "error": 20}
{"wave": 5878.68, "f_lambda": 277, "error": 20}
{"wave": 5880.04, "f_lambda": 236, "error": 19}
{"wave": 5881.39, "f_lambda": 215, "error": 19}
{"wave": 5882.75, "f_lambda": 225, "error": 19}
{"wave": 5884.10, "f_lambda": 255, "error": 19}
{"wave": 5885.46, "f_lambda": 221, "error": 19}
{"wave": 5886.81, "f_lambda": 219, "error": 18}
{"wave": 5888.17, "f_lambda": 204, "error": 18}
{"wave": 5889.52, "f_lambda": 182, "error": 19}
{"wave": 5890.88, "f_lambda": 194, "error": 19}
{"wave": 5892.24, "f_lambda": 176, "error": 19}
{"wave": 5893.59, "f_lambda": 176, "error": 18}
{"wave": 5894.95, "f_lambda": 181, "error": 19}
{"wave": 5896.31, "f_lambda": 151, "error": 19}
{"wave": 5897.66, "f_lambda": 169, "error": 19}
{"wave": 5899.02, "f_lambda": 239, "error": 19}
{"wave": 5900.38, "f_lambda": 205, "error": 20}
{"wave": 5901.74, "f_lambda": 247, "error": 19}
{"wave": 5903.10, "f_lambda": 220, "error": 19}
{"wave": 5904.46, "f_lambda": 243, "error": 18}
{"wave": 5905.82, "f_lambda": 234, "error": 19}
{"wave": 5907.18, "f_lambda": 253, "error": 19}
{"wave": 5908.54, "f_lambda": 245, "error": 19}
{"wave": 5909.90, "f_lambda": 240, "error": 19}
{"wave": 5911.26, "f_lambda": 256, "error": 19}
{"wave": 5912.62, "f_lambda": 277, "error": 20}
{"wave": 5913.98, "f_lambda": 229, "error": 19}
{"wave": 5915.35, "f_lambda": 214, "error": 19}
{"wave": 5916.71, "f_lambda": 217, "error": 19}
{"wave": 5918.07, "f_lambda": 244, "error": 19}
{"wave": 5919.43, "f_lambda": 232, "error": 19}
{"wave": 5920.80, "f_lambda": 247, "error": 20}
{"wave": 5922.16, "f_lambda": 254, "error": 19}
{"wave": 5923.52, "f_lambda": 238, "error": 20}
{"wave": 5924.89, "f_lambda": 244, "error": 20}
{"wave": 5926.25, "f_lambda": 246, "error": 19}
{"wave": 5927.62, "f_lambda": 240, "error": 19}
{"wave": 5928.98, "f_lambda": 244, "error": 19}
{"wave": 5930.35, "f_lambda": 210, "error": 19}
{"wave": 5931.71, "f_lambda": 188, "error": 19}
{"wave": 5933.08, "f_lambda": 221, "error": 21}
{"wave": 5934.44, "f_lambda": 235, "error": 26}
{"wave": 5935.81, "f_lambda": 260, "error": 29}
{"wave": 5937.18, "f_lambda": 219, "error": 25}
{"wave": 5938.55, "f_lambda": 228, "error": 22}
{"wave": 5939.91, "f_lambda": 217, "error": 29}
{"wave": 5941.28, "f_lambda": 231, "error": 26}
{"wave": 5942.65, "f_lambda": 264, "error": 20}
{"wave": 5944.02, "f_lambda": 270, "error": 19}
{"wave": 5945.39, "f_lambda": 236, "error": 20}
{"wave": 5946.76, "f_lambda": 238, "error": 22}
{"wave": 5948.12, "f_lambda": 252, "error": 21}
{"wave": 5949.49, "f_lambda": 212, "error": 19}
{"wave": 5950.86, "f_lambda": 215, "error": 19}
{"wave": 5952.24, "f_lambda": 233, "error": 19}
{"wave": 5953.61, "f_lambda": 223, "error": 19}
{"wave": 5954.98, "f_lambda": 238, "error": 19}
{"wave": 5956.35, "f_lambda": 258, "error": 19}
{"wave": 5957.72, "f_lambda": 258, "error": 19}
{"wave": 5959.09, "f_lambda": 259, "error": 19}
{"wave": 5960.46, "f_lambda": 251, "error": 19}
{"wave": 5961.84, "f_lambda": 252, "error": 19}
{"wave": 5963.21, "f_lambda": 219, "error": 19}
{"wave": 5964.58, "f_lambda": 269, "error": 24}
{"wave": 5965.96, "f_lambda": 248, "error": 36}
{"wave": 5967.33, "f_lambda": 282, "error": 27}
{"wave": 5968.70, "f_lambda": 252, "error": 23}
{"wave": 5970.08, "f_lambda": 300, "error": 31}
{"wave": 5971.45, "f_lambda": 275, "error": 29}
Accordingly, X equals 2.9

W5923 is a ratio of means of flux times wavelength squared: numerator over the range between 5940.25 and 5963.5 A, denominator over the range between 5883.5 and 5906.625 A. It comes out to 1.19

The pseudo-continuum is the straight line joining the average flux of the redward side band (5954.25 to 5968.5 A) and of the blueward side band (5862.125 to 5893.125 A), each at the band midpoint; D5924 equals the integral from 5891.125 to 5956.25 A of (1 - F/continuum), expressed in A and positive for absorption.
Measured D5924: 4.1 A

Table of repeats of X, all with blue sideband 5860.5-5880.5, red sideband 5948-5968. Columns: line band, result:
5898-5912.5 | 0.4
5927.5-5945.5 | 0.9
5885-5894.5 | 1.9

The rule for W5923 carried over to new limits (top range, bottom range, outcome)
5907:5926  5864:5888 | 1.02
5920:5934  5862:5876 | 0.96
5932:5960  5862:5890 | 1.02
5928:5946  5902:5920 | 0.98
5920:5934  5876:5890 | 1.03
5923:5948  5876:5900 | 1.14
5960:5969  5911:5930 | 1.07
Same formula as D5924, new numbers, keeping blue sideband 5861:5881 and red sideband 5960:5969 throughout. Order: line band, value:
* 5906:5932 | 1.2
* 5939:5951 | 0.7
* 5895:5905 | 1.6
